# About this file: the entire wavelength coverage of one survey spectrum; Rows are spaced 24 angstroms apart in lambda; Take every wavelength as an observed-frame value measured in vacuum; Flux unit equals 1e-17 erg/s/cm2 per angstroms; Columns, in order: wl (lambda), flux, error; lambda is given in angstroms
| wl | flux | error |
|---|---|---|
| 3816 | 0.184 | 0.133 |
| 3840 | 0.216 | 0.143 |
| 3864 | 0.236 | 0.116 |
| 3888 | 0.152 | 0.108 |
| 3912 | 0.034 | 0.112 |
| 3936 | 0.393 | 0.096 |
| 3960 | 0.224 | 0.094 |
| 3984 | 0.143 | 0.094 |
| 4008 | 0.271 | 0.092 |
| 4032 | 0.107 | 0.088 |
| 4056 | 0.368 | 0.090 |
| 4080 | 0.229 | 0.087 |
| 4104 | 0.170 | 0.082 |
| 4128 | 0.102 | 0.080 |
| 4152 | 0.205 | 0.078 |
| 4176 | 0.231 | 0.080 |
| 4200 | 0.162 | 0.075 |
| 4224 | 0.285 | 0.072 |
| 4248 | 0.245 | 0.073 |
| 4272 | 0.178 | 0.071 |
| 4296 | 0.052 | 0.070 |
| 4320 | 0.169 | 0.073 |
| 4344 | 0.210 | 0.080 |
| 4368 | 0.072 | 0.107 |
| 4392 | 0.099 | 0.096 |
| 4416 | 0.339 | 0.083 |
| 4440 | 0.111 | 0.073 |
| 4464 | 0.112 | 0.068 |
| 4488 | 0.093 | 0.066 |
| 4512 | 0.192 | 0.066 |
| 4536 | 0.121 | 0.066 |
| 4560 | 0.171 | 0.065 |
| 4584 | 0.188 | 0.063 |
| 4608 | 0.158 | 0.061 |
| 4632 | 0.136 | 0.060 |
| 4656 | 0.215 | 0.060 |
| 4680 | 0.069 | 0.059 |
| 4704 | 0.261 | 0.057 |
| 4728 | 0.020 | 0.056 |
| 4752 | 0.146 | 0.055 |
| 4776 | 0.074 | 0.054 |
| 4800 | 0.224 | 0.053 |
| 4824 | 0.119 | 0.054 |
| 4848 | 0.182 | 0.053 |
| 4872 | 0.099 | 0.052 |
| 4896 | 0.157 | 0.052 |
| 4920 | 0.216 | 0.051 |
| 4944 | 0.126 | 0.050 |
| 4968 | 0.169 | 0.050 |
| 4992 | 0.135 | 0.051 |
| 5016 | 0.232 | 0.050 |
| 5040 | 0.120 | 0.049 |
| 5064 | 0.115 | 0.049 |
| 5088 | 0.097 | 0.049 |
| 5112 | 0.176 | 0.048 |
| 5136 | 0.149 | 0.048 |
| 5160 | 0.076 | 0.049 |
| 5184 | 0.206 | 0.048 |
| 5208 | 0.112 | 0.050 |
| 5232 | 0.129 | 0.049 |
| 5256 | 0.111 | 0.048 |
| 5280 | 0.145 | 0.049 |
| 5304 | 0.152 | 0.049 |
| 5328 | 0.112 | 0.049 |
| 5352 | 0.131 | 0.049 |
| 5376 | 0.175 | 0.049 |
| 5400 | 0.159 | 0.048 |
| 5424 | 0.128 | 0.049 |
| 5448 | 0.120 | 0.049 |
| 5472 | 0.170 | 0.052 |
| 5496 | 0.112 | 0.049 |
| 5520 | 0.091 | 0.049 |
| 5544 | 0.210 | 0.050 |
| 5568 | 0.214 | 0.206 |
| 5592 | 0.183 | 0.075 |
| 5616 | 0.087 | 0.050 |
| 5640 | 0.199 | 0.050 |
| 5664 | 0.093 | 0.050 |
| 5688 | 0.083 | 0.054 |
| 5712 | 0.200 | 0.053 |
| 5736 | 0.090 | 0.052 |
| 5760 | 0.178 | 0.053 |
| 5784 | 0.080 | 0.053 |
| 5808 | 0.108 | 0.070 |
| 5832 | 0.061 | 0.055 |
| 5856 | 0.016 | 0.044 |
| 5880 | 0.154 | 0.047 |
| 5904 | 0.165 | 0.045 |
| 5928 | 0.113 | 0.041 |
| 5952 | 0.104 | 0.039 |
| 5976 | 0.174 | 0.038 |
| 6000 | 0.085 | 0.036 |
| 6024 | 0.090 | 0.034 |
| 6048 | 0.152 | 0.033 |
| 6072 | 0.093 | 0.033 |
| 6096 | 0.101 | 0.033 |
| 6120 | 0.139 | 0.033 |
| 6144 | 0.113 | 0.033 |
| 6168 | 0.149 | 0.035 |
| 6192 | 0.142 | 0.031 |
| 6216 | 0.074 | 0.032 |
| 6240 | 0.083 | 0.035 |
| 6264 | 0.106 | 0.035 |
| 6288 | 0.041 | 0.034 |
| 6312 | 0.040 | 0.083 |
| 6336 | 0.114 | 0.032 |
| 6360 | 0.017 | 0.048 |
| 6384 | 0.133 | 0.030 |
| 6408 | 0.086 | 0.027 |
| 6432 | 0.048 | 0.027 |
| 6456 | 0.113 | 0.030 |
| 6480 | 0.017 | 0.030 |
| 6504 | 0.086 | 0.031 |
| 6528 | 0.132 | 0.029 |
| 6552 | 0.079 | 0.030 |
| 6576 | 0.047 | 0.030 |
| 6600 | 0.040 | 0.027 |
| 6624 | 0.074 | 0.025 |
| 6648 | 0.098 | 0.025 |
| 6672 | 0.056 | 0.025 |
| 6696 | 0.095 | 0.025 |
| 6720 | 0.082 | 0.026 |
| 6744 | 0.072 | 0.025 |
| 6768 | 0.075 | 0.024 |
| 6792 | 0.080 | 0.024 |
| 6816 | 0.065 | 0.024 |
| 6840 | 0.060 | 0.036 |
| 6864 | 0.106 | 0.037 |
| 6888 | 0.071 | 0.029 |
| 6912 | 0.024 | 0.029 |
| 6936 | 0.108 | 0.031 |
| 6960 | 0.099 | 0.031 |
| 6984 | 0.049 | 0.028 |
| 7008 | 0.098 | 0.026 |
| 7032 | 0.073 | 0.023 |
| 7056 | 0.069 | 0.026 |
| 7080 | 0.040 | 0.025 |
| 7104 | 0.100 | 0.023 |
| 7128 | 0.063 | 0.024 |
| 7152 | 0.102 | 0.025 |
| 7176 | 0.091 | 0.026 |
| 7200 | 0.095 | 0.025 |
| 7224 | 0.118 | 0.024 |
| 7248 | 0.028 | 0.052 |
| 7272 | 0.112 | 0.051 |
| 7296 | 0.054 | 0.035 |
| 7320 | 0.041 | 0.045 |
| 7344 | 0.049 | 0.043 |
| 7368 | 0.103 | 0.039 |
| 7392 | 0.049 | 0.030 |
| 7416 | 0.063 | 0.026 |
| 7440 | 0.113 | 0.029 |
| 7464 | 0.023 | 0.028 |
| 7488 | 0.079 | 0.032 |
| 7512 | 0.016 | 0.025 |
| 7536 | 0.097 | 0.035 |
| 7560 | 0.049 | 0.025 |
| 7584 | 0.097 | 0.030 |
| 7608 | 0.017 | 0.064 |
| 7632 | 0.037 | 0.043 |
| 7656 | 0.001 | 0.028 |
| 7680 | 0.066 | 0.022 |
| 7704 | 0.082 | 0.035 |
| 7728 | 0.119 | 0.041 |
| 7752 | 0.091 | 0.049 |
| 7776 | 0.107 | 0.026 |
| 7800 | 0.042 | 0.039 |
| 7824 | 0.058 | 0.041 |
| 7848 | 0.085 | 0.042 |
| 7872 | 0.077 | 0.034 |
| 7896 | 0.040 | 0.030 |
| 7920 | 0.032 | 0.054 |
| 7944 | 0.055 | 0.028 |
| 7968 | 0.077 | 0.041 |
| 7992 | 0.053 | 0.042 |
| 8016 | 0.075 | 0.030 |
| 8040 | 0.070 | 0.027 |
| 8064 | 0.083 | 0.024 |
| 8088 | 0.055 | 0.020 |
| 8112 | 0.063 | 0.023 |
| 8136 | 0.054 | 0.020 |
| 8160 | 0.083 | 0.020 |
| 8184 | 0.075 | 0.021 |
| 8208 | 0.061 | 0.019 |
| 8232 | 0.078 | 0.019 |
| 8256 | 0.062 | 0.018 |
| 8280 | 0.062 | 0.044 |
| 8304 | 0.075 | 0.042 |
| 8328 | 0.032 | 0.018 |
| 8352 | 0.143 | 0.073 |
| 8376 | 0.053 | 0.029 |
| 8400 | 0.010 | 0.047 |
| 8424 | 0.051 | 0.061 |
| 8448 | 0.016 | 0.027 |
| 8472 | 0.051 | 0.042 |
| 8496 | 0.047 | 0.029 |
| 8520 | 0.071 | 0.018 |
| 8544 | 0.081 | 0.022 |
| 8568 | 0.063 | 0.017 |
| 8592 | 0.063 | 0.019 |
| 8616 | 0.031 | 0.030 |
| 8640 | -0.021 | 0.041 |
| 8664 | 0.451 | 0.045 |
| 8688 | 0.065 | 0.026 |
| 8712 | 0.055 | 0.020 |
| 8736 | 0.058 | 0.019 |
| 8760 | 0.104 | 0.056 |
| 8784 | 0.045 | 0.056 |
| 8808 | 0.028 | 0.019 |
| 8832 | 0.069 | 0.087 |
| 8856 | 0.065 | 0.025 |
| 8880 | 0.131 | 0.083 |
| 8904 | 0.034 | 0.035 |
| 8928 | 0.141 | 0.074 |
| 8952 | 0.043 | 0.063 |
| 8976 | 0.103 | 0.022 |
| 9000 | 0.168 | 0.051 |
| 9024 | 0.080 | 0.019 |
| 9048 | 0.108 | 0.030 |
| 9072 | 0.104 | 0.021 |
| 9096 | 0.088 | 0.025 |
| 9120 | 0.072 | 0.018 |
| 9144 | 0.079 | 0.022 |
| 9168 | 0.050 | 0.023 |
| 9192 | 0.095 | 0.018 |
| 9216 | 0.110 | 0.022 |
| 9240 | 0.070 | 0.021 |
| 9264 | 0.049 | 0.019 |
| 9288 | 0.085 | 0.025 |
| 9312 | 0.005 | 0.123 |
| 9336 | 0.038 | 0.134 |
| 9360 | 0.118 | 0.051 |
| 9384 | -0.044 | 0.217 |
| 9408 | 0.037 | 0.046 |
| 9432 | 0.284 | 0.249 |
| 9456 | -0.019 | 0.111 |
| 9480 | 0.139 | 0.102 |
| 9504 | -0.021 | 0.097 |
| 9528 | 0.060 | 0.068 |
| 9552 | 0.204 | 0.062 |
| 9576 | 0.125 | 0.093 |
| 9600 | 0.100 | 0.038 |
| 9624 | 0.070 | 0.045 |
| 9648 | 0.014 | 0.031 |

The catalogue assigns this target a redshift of 1.322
